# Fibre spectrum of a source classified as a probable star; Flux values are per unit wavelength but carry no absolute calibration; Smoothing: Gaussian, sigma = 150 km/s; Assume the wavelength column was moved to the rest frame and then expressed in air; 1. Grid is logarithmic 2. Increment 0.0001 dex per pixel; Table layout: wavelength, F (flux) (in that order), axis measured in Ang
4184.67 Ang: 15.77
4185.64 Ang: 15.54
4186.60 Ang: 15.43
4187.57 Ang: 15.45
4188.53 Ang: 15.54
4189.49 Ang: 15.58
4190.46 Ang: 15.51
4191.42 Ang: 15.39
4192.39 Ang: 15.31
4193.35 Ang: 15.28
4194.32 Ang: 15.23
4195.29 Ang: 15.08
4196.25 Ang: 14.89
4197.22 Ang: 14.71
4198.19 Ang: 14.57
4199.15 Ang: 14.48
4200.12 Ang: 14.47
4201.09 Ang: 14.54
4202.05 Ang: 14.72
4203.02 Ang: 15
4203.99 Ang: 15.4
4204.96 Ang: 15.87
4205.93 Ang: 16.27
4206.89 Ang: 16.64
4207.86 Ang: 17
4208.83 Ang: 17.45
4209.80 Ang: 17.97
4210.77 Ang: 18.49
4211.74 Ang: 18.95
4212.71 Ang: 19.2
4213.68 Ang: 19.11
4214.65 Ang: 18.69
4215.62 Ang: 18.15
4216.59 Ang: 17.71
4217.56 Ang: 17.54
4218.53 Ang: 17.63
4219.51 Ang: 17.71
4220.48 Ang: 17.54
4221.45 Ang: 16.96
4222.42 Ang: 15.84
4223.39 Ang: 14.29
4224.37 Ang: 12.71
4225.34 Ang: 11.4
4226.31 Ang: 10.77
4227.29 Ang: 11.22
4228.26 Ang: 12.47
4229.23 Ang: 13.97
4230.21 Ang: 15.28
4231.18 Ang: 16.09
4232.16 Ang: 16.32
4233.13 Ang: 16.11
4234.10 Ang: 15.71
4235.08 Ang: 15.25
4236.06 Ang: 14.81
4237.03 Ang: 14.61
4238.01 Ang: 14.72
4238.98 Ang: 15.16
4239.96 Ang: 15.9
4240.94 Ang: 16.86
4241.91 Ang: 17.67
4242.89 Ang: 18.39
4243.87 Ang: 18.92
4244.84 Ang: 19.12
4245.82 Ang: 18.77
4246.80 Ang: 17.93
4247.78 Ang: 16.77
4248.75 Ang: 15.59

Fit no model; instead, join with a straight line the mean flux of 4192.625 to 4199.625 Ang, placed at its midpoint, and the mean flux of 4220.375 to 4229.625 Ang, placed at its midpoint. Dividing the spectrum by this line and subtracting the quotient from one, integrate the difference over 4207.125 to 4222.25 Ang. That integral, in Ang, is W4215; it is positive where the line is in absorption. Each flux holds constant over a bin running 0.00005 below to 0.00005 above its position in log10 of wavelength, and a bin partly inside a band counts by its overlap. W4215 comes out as -4.19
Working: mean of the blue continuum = 14.9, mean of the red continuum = 13.6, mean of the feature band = 17.9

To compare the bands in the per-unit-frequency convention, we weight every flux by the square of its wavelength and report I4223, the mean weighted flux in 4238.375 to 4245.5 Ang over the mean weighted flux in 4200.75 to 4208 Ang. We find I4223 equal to 1.1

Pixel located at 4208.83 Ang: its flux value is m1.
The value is 17.45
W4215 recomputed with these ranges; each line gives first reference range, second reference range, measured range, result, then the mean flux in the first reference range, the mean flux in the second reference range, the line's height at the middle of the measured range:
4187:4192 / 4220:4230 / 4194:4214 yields -1.94 Ang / 15.5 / 13.8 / 14.8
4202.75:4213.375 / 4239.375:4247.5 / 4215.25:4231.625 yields 2.22 Ang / 17.2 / 17.9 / 17.5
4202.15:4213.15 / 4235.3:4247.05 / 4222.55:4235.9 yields 2.26 Ang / 17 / 16.8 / 16.9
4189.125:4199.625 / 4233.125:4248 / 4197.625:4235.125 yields -0.15 Ang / 15.1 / 16.7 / 15.8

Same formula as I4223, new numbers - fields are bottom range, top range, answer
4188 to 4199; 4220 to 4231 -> 0.93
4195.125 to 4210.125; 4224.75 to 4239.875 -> 0.93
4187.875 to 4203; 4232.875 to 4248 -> 1.13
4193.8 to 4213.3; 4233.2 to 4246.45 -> 1.05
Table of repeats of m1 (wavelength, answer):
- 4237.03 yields 14.61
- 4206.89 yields 16.64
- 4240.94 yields 16.86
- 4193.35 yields 15.28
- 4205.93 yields 16.27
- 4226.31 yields 10.77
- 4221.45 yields 16.96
